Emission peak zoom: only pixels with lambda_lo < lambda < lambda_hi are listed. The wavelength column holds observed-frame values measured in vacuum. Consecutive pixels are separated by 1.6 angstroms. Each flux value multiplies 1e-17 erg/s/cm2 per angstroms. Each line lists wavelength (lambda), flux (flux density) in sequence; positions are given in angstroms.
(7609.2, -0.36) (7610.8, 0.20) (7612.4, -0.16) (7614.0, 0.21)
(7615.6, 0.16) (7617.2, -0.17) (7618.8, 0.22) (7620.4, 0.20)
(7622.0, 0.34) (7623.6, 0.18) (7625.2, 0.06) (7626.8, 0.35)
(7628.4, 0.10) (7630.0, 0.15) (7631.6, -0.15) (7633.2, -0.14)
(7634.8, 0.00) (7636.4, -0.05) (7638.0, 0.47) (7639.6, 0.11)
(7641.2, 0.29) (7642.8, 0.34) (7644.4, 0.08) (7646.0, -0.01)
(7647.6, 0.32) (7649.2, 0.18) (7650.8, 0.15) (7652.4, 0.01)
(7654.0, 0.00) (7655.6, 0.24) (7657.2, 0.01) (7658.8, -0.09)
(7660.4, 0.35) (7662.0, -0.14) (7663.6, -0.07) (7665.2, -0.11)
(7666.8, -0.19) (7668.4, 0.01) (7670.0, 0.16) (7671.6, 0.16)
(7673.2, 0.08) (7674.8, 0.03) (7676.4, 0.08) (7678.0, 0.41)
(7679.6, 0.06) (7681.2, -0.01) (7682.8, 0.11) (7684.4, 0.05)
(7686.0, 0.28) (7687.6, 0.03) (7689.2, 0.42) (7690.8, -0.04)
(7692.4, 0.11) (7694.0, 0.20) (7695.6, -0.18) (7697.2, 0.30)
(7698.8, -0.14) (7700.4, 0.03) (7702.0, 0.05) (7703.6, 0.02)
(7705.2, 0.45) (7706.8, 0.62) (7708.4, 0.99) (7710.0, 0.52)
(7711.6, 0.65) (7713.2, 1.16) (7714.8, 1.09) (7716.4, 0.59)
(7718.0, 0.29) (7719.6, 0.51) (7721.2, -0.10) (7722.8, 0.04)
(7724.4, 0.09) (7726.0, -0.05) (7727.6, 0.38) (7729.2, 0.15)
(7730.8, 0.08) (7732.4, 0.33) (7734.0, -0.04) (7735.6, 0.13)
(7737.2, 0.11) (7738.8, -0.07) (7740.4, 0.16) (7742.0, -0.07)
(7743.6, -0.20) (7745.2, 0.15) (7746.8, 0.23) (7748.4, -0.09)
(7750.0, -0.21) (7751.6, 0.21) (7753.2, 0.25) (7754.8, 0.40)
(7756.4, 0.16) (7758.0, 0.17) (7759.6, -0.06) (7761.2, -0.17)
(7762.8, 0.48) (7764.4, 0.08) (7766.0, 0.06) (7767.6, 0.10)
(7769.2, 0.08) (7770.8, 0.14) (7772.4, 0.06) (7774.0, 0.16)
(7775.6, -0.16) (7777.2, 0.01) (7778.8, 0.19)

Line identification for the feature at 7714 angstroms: [O II] 3727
